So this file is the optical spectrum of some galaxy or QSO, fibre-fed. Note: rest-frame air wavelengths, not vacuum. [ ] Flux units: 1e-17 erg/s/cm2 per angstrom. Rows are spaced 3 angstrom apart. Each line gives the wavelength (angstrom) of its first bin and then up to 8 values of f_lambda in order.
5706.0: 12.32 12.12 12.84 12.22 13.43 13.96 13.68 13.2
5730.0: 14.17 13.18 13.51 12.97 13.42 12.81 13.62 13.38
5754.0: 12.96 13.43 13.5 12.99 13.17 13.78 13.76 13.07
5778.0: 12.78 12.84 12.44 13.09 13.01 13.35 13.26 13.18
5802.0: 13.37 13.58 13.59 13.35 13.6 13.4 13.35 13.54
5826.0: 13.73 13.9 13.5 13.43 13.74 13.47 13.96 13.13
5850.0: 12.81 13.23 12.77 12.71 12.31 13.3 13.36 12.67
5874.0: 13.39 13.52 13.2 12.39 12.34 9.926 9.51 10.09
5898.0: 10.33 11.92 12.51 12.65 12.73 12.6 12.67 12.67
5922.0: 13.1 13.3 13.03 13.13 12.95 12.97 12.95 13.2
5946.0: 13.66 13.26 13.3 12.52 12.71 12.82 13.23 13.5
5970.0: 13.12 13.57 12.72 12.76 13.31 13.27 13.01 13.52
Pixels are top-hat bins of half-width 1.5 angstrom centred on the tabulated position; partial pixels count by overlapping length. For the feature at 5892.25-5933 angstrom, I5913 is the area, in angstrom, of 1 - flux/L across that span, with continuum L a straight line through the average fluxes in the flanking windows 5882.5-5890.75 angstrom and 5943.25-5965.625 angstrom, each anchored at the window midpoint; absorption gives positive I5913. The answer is -0.8 angstrom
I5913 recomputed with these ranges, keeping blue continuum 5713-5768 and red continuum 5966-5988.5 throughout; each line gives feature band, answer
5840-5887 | 0.7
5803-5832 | -0.6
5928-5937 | 0.1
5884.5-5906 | 3.6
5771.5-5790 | 0.5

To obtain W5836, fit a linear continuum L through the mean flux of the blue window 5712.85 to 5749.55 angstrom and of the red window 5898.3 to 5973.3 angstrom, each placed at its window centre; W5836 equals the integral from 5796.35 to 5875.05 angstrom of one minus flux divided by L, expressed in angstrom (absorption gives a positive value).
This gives -1.2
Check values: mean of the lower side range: 13.3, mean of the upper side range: 12.9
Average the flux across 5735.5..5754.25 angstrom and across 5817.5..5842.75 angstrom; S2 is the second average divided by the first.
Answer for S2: 1.03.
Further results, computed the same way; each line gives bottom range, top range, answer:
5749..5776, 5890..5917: 0.87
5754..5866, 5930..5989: 0.99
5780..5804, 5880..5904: 0.85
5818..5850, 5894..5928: 0.91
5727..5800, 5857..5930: 0.93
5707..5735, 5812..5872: 1.01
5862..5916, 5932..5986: 1.08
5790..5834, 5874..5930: 0.90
